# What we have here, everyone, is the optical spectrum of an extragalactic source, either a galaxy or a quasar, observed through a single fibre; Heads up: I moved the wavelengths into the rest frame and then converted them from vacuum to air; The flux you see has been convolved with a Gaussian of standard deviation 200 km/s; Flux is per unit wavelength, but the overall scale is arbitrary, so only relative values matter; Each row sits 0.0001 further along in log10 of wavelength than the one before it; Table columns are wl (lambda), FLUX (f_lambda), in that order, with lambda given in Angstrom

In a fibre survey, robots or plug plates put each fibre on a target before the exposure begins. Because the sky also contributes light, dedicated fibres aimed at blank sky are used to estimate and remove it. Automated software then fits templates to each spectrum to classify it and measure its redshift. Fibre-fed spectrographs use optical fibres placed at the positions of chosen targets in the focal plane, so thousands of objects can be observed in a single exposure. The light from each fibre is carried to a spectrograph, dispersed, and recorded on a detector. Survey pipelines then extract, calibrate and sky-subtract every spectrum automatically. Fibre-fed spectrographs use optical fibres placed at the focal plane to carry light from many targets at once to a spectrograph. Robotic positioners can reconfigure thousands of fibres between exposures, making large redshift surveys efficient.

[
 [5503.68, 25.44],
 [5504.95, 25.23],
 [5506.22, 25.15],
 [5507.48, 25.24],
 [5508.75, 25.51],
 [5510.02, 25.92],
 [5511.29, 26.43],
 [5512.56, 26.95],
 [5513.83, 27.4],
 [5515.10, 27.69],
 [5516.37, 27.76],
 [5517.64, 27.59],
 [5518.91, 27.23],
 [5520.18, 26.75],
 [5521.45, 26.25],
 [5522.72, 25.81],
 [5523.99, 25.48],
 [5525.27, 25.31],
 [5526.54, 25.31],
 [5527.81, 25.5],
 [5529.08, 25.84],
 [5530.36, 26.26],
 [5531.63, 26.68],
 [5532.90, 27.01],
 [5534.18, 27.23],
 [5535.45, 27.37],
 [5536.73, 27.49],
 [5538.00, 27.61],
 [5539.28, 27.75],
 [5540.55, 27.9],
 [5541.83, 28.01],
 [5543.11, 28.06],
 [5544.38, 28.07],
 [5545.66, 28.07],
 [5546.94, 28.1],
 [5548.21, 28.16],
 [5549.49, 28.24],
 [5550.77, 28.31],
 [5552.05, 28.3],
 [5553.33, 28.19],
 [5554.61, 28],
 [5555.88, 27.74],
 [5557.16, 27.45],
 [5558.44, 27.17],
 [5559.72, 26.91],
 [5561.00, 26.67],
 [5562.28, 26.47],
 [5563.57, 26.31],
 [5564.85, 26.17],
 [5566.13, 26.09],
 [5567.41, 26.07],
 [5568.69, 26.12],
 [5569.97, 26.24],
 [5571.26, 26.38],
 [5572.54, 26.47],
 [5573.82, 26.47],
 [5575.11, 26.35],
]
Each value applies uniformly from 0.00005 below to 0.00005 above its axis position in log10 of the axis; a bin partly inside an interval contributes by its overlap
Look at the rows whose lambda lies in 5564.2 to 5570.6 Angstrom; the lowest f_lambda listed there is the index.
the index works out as 26.07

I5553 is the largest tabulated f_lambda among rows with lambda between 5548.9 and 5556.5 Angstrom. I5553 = 28.31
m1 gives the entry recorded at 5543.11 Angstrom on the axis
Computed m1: 28.06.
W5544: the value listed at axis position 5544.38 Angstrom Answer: 28.07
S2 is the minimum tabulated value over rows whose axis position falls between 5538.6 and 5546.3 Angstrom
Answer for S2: 27.75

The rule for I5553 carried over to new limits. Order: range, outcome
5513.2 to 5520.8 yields 27.76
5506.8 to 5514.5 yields 27.4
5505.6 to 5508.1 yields 25.24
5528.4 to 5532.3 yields 26.68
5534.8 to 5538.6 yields 27.61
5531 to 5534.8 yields 27.23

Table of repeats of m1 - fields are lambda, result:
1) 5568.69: 26.12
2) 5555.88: 27.74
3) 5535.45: 27.37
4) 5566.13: 26.09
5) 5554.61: 28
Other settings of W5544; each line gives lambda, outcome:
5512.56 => 26.95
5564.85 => 26.17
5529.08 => 25.84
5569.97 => 26.24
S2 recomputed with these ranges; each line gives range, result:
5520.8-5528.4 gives 25.31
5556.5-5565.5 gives 26.17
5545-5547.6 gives 28.07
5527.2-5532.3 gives 25.5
